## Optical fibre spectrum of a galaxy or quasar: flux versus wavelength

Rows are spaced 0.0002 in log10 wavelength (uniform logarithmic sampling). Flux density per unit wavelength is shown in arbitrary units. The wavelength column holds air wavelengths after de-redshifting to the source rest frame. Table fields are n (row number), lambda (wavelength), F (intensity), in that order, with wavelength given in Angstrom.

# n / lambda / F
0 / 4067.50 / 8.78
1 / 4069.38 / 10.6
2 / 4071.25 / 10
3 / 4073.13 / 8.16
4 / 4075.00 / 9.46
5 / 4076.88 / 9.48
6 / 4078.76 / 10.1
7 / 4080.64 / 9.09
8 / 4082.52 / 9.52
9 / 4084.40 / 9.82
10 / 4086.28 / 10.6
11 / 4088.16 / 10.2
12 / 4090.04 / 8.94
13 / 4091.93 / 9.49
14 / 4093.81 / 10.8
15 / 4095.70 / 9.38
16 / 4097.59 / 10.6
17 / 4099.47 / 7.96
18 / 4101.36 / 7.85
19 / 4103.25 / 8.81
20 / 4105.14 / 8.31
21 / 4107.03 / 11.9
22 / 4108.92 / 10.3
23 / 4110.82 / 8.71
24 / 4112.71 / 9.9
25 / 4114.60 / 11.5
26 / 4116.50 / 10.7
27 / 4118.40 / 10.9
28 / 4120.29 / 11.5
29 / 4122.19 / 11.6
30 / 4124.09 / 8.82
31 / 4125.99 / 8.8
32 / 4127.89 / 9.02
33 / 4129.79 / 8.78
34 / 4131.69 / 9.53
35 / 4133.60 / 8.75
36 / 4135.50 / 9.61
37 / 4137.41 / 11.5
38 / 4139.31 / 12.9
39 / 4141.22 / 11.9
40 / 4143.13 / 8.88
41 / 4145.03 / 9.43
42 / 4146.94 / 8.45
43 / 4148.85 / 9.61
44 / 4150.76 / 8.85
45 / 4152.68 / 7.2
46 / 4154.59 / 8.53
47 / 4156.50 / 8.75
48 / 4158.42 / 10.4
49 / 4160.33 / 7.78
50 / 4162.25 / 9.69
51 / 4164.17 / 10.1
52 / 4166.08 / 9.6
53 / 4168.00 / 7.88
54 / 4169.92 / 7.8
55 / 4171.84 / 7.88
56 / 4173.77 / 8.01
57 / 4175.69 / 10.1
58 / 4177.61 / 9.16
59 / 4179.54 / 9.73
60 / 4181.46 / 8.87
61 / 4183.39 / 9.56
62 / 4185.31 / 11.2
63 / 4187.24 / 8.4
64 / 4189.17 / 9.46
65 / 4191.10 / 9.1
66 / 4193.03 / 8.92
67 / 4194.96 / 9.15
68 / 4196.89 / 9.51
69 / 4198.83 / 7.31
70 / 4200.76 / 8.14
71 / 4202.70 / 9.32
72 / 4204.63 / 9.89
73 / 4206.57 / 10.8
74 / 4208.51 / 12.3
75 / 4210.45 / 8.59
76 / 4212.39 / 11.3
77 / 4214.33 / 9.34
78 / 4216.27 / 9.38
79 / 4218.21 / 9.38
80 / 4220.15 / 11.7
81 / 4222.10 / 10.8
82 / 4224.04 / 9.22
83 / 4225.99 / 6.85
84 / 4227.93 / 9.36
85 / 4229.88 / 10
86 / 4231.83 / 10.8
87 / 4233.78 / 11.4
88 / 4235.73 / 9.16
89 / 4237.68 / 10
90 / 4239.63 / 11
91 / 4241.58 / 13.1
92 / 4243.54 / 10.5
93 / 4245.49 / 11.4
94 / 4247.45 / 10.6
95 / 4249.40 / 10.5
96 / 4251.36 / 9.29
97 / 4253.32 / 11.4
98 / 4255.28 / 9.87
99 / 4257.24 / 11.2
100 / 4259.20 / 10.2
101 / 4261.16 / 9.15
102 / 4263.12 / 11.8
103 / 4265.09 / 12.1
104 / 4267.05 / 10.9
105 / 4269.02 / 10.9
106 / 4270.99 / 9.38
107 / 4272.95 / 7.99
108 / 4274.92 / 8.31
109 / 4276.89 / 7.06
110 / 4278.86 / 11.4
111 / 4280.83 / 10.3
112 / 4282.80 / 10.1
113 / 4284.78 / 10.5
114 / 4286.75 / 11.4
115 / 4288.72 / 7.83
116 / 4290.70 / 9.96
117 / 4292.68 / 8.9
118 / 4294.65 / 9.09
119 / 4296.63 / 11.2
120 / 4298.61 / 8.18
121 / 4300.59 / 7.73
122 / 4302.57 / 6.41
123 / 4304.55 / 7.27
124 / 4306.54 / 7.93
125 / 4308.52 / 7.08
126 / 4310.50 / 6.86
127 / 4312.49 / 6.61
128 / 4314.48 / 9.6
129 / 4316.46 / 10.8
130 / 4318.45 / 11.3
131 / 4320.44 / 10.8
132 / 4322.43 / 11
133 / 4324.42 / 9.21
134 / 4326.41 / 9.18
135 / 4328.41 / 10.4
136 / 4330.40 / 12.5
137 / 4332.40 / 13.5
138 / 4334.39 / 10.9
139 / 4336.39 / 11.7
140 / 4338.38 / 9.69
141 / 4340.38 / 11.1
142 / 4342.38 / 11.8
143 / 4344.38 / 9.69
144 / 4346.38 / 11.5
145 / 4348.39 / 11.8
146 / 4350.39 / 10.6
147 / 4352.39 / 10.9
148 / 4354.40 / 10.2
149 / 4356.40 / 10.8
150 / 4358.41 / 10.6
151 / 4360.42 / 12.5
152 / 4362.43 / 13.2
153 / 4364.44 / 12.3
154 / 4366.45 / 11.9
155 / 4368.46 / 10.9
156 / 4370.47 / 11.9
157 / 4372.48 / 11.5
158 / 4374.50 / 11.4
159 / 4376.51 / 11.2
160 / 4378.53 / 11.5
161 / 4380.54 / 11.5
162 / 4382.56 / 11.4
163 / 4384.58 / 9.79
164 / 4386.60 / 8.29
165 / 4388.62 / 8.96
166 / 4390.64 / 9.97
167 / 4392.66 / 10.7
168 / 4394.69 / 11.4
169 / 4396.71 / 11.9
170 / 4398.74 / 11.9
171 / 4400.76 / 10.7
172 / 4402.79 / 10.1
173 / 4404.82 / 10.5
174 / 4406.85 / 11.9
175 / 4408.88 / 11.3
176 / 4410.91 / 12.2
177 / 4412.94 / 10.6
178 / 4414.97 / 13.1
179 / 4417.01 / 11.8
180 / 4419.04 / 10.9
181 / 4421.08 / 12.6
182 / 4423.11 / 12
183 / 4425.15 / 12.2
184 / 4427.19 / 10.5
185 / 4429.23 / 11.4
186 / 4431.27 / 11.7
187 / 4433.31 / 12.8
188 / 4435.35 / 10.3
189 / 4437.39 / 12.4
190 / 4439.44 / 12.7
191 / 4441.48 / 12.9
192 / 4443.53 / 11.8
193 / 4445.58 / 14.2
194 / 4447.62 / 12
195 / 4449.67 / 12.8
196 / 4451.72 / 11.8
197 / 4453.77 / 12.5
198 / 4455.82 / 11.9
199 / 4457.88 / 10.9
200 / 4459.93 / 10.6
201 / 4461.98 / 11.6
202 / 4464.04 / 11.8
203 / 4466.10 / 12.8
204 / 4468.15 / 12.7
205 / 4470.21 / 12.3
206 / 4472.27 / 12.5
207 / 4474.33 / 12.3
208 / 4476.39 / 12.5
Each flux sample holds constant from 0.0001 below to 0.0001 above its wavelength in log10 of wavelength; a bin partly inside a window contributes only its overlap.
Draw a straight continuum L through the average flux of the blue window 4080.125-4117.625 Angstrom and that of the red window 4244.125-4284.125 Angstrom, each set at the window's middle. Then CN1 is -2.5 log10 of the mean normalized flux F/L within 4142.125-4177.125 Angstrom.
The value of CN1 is 0.12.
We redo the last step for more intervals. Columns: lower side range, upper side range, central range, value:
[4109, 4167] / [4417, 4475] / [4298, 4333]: 0.20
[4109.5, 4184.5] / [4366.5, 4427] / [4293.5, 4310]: 0.29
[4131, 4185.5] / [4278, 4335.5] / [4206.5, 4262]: -0.09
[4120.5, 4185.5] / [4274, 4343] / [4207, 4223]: -0.10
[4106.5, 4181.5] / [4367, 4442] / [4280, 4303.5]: 0.14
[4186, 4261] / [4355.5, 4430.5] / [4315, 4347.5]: -0.01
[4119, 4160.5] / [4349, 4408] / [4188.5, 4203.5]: 0.13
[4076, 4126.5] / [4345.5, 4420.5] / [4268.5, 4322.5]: 0.18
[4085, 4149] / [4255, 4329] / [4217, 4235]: -0.03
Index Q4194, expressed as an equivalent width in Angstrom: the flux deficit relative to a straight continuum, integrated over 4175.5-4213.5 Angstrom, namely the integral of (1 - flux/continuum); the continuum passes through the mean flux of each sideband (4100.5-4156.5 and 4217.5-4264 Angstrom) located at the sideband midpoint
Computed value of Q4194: 2.2 Angstrom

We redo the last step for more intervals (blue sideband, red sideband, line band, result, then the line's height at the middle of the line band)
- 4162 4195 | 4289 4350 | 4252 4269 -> -2.3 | 9.51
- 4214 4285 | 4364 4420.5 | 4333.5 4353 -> -0.3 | 10.8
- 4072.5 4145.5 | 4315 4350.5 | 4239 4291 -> 1.6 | 10.6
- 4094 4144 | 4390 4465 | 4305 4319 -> 3.3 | 11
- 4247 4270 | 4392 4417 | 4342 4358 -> 0.4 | 11.1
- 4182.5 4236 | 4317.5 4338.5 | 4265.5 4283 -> 1.2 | 10.4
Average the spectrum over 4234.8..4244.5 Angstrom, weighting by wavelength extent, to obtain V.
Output 10.8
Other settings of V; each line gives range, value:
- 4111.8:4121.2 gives 10.9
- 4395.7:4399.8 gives 11.9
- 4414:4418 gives 12.4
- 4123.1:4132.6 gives 9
